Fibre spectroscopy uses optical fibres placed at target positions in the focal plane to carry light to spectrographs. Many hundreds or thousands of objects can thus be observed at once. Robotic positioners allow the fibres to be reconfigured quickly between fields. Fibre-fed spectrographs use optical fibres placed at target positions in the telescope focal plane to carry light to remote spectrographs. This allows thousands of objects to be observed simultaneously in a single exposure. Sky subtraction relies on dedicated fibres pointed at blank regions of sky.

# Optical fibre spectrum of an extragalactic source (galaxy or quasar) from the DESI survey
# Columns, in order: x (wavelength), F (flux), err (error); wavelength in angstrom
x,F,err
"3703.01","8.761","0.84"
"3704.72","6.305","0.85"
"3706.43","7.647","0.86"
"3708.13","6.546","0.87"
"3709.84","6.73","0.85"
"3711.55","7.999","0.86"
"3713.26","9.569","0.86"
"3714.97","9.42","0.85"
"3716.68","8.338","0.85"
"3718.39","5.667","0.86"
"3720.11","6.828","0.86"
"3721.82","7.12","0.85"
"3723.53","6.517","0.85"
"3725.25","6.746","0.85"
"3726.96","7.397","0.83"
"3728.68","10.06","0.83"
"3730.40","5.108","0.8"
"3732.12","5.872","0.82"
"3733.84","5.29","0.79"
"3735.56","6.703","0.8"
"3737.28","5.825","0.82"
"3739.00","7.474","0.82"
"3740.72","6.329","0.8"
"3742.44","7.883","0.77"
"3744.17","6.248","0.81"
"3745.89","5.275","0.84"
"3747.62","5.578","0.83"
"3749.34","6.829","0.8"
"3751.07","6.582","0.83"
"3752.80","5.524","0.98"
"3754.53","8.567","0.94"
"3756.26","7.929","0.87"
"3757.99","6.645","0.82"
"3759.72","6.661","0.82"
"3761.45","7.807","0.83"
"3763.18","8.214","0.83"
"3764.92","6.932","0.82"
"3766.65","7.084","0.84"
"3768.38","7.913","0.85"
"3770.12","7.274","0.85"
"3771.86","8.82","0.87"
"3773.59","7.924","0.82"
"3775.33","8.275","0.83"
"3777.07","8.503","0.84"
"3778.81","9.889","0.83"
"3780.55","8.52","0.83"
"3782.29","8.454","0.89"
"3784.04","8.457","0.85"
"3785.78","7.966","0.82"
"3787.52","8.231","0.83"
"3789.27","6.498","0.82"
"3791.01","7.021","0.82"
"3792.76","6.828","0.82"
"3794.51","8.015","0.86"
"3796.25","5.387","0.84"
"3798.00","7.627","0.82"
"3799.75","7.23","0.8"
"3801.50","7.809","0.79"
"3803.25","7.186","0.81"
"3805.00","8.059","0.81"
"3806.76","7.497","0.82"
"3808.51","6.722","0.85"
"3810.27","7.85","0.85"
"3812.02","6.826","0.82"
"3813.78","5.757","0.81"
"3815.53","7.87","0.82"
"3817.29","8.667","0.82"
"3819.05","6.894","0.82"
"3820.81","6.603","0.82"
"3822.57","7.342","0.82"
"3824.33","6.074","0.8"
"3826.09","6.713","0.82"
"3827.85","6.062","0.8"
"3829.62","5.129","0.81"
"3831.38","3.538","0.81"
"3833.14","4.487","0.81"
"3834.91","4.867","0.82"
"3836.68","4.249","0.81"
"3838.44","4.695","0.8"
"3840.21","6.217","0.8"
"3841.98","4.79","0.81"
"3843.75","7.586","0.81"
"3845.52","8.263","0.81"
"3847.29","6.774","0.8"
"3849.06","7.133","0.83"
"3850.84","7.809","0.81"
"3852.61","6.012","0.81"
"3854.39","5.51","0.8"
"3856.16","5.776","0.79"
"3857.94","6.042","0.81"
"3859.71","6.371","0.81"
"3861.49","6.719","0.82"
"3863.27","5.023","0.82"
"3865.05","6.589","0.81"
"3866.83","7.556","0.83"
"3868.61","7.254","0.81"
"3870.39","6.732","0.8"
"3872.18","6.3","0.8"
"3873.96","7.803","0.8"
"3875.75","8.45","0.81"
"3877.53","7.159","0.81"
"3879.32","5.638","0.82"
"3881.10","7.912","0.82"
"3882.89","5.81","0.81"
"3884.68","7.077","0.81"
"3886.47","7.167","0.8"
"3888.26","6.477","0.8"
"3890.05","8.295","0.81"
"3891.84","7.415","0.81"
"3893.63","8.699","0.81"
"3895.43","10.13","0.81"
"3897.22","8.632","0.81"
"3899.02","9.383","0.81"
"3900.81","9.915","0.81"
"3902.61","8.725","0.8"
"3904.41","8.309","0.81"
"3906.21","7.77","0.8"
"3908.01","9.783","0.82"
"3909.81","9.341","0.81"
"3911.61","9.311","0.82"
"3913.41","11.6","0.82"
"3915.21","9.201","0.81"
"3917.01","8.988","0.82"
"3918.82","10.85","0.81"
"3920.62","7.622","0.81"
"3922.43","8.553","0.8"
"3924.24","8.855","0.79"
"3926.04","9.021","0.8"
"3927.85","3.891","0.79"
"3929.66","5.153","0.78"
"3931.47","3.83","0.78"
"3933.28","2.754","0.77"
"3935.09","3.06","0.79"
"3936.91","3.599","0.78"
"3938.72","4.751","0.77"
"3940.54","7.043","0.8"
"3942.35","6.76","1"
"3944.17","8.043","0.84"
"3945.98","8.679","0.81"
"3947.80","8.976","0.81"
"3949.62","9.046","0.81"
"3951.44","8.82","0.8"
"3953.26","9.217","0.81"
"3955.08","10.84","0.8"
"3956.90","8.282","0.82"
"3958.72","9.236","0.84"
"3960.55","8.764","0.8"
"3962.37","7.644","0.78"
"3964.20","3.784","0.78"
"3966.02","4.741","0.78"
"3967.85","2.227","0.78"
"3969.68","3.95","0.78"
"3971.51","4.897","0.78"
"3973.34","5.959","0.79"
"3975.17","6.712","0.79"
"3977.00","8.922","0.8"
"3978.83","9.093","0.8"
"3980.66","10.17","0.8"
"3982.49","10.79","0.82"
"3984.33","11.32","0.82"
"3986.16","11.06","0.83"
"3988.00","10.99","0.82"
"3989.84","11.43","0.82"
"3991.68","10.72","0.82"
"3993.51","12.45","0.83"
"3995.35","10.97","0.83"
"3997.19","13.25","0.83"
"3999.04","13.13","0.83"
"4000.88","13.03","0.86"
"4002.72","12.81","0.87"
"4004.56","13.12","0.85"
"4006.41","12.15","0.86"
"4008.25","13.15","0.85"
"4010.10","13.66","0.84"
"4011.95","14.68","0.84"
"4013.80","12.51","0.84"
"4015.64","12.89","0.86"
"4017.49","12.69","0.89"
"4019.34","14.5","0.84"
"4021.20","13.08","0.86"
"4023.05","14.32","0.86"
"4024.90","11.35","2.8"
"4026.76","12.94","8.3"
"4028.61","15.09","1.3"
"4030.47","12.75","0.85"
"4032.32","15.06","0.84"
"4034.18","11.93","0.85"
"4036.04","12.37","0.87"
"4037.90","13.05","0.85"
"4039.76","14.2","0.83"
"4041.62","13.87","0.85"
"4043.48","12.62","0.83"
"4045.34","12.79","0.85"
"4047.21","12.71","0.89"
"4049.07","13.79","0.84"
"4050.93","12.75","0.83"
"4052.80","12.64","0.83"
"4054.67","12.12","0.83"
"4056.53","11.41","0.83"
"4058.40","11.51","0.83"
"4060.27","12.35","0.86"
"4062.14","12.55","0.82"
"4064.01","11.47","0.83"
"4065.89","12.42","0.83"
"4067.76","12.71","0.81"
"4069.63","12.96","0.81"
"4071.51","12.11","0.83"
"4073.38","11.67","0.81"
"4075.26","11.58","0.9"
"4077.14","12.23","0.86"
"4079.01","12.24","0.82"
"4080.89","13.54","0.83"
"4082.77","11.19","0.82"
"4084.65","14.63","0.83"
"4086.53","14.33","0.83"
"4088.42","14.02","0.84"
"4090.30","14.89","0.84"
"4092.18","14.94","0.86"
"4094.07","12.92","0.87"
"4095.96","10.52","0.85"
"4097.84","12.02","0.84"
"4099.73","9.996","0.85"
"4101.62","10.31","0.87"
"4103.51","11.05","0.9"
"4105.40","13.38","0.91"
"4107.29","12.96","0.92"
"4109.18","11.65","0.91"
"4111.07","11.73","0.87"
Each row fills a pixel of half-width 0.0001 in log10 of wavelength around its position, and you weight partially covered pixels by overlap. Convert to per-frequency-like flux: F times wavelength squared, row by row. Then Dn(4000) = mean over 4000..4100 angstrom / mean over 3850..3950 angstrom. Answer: 1.88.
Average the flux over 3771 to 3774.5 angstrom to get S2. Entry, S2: 8.38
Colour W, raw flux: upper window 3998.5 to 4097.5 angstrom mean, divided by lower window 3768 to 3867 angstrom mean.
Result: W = 1.88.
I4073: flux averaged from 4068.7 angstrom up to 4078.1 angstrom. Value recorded 12.1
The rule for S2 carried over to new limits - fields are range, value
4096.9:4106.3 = 11.3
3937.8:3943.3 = 6.19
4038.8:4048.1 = 13.2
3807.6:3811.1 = 7.28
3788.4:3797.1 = 6.76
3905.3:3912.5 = 9.05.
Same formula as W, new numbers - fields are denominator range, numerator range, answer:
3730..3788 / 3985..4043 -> 1.77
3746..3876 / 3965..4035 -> 1.61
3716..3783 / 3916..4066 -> 1.42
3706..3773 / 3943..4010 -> 1.33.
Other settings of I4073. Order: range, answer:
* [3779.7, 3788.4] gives 8.32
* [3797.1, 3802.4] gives 7.54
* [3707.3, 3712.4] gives 7.09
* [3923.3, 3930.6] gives 6.73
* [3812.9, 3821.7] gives 7.16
